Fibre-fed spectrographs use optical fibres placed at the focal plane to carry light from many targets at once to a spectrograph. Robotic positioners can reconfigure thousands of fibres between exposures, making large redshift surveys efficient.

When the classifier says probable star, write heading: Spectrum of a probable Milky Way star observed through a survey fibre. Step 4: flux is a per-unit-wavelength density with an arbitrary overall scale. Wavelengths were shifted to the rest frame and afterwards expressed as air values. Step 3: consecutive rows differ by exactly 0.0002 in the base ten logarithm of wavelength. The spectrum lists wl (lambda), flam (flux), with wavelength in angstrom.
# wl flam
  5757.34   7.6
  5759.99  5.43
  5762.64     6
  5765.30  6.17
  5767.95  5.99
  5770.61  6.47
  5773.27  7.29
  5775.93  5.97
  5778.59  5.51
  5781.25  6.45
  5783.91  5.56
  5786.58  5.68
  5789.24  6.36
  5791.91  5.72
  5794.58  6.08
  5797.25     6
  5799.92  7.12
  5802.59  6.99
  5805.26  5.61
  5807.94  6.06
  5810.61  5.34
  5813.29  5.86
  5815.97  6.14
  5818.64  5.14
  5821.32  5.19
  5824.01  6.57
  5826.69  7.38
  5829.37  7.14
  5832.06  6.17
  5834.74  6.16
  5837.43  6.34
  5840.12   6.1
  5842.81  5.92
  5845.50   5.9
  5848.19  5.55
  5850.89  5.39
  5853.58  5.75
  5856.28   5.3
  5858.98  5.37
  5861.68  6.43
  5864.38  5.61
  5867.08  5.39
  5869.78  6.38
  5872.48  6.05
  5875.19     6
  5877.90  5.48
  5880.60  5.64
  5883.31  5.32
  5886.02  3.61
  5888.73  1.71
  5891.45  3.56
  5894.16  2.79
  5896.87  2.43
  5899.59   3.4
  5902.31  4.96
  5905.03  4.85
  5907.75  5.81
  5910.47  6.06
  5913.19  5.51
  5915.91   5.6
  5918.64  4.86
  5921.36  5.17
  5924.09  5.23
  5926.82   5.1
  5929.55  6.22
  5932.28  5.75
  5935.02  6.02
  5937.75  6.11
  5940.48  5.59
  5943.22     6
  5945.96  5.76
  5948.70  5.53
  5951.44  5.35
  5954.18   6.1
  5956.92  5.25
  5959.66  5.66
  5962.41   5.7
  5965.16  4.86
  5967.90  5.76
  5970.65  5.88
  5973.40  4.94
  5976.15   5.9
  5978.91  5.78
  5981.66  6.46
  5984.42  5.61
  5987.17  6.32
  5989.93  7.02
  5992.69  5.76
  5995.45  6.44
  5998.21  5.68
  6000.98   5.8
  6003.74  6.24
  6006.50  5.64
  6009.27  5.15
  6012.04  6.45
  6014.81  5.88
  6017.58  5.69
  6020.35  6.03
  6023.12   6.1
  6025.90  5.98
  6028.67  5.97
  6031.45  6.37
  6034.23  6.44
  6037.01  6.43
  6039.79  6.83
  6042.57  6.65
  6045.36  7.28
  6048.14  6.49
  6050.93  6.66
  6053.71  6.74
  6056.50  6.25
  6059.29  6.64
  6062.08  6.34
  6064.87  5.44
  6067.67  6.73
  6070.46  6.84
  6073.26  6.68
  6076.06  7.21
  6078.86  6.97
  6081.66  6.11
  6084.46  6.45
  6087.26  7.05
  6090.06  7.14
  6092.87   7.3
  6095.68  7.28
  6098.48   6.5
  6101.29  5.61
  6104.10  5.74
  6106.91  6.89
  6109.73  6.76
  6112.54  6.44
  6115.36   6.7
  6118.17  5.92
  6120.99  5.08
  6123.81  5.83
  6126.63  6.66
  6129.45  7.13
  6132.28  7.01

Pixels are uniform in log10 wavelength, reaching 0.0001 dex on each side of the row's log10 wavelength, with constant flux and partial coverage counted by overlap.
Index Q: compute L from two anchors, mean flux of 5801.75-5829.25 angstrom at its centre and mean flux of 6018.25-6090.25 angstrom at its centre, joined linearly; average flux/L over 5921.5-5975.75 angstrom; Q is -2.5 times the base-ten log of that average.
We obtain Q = 0.13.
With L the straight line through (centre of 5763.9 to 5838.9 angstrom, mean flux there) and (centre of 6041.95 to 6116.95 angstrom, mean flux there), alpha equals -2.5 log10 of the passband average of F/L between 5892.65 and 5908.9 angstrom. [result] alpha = 0.49 mag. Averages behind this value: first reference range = 6.16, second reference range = 6.62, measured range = 4.01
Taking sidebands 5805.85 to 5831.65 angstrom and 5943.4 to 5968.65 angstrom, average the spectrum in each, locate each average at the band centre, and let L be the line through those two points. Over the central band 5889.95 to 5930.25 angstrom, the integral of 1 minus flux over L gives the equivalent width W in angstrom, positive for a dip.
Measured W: 7.0 angstrom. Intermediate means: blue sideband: 6.08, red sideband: 5.57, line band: 4.74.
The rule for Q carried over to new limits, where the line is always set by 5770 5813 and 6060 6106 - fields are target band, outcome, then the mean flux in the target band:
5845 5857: 0.120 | 5.57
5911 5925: 0.187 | 5.32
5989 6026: 0.086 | 5.98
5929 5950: 0.089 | 5.86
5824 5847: -0.035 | 6.4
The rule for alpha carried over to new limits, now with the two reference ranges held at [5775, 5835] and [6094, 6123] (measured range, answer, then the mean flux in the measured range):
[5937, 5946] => 0.06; 5.86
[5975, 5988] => 0.04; 6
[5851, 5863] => 0.08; 5.68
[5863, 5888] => 0.14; 5.4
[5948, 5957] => 0.11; 5.61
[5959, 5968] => 0.14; 5.44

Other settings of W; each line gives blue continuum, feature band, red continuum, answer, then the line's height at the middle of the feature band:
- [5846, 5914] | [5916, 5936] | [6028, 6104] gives -0.3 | 5.38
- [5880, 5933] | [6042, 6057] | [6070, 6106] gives -1.1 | 6.25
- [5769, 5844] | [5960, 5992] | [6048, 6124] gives 2.7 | 6.37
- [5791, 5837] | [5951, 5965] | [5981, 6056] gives 1.5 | 6.21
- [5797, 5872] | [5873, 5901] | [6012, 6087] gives 9.4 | 6.12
